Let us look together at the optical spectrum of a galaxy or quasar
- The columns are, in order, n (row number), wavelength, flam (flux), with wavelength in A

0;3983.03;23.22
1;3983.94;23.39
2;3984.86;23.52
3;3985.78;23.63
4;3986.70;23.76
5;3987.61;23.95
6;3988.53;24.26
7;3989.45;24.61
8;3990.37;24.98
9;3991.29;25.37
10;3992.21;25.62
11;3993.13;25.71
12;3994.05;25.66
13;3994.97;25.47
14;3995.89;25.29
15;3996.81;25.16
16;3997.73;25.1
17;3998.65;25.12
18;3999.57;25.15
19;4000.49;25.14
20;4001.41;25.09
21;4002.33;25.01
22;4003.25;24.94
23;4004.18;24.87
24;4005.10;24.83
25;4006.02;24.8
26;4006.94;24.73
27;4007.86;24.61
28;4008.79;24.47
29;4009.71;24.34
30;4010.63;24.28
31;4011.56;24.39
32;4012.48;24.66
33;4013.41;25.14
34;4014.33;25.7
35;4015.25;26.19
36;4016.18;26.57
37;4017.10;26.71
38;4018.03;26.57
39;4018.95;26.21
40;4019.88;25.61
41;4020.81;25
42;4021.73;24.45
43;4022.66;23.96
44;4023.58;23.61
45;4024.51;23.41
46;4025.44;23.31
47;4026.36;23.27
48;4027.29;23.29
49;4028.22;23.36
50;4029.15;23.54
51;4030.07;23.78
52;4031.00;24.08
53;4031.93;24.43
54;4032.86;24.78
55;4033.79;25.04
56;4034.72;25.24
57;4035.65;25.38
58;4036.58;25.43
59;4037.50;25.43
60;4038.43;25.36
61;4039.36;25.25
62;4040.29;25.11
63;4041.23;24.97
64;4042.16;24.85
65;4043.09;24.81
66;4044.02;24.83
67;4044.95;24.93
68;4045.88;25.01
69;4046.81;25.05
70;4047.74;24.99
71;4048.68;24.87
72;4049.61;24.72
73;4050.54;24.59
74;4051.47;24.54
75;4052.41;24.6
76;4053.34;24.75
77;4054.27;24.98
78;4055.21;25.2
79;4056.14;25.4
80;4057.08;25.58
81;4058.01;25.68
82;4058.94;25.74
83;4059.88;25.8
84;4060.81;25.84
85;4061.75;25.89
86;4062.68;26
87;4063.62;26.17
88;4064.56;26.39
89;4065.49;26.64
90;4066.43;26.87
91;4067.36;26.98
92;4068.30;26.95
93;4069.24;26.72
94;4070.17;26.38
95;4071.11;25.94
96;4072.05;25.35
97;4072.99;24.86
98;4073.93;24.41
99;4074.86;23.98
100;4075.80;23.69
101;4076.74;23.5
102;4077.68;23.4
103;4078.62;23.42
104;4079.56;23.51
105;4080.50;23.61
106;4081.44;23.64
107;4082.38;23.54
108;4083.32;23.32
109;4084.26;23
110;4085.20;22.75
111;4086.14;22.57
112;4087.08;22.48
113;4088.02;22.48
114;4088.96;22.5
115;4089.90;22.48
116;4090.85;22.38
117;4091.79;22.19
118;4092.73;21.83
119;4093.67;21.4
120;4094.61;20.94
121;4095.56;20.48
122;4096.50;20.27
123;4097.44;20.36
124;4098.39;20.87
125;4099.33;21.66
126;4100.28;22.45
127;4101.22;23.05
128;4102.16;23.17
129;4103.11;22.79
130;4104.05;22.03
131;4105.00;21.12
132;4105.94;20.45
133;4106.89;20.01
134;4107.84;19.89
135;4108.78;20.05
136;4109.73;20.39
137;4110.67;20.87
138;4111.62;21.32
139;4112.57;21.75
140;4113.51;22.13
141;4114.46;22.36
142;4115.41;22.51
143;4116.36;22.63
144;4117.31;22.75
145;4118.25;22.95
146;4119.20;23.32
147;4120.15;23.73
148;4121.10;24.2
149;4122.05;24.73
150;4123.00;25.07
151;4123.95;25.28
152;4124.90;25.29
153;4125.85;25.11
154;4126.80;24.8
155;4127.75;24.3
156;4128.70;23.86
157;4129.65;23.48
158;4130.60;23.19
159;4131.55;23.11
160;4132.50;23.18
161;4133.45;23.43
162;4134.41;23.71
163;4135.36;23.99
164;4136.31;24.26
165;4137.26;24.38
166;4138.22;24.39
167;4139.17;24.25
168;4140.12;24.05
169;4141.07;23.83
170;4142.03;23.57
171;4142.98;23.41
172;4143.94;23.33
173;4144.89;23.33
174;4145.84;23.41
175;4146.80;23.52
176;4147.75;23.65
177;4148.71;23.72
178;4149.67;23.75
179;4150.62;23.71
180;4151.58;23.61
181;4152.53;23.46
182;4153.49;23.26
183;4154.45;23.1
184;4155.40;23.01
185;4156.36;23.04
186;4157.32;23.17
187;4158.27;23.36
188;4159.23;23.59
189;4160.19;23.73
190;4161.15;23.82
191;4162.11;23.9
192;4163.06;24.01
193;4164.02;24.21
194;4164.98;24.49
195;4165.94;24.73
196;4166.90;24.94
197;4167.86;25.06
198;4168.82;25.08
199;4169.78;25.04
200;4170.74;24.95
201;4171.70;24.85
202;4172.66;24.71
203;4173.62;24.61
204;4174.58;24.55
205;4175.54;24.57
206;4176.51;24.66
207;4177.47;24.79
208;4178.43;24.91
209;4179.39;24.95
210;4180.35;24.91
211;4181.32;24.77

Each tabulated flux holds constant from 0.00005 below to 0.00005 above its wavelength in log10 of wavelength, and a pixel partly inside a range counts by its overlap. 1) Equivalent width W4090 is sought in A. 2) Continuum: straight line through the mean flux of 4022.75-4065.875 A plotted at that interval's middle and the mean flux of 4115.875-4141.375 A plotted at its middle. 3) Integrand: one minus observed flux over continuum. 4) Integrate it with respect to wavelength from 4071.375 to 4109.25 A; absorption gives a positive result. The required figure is 3.1 A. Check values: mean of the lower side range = 24.9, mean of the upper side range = 24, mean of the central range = 22.4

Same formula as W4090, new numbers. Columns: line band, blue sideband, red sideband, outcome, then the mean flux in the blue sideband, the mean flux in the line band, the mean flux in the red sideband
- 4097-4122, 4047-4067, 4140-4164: 2.5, 25.5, 21.9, 23.5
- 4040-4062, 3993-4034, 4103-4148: -0.8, 24.8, 25.1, 23.1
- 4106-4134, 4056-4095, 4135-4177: 1.4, 24.3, 22.9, 24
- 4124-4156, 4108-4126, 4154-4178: -0.4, 22.9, 23.8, 24.2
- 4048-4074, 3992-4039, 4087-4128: -2.2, 24.9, 25.6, 22.3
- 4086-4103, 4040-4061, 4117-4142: 1.8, 25.1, 21.9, 24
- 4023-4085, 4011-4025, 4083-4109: -3.3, 25.2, 24.8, 21.8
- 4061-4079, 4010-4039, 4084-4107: -2.0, 24.8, 25.5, 21.8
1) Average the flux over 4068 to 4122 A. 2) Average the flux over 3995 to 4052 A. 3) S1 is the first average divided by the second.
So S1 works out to 0.9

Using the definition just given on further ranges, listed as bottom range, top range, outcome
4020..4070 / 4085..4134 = 0.90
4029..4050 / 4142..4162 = 0.94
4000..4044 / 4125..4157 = 0.96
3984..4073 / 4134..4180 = 0.96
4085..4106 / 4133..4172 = 1.09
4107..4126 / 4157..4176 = 1.07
